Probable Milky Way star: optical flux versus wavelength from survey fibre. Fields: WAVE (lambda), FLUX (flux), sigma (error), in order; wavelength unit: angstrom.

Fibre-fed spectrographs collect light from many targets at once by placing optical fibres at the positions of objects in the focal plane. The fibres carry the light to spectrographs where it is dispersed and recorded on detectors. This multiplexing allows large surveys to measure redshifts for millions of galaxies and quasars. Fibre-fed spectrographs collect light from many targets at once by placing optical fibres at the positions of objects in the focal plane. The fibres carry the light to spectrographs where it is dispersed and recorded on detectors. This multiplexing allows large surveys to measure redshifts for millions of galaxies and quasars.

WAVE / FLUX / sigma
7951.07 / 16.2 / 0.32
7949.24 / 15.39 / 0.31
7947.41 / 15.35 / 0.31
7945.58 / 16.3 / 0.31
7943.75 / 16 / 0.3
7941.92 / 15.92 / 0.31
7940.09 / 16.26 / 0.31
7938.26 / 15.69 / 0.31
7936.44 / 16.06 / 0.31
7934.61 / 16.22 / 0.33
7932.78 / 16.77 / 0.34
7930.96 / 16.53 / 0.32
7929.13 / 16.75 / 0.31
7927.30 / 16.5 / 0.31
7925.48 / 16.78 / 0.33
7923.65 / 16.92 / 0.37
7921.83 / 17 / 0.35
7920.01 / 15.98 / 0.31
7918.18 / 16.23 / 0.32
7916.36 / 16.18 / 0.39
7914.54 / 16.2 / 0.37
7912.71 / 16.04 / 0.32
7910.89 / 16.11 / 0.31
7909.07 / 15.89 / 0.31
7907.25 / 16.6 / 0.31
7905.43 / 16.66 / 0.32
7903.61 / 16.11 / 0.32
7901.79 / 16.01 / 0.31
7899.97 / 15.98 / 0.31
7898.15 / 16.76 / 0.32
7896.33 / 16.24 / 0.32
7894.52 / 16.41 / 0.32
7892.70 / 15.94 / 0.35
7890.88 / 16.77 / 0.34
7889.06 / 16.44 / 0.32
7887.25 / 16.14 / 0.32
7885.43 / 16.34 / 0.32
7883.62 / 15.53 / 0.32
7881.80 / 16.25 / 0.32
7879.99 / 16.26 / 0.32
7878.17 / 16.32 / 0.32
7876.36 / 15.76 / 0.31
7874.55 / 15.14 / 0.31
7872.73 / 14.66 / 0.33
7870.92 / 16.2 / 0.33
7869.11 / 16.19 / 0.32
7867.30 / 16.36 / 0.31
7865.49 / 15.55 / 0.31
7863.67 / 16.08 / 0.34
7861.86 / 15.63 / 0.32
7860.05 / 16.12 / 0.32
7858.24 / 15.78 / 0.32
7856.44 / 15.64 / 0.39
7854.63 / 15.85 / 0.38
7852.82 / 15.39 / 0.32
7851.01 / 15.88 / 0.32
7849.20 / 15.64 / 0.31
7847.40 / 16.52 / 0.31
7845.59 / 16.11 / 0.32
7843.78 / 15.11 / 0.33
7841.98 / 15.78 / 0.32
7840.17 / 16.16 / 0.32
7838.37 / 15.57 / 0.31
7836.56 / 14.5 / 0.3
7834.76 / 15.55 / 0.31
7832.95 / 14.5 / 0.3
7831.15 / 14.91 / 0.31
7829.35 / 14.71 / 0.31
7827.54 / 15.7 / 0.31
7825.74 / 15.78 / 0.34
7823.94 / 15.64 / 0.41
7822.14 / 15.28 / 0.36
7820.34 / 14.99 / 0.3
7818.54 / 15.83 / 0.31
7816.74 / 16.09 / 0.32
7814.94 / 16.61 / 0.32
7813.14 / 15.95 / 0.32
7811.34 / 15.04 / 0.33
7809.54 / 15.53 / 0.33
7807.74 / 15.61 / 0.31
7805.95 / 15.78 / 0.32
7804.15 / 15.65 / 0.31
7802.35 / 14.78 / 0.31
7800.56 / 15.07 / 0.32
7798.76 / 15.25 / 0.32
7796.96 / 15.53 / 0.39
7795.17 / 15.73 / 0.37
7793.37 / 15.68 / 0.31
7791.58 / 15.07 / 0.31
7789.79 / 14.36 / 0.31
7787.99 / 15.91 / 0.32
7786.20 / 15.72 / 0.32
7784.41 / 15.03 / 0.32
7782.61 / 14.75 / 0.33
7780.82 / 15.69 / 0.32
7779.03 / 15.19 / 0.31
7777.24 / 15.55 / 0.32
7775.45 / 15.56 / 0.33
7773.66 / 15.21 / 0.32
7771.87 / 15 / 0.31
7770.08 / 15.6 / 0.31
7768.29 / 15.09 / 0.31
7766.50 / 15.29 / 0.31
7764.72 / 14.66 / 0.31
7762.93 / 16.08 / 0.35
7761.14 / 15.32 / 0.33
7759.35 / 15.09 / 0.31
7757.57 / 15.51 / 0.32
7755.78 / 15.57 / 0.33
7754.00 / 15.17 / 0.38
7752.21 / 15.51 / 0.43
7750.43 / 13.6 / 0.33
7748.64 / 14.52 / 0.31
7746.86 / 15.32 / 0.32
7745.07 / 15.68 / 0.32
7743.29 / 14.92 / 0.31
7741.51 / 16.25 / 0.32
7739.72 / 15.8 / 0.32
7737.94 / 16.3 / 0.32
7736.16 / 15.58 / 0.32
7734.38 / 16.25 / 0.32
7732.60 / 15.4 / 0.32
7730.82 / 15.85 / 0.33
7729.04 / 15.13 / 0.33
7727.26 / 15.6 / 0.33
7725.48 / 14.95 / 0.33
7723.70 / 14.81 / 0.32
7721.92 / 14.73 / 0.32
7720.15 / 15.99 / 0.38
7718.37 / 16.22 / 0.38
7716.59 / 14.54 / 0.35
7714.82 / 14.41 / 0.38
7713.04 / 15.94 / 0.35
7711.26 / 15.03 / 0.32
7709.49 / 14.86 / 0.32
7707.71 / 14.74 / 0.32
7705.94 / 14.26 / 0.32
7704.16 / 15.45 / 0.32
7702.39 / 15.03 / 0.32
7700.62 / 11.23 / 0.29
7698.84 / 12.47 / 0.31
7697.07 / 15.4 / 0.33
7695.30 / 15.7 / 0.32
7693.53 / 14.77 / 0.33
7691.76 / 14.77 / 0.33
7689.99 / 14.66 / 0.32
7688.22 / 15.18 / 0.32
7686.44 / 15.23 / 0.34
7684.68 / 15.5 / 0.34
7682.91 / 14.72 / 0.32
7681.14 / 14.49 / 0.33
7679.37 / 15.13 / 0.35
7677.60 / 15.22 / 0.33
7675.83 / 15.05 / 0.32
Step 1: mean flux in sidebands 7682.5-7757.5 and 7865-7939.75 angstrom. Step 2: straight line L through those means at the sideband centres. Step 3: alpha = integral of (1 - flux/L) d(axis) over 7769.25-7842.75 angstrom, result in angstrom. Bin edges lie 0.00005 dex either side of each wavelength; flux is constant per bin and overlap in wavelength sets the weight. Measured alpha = 1.0 angstrom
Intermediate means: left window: 15.1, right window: 16.2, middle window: 15.4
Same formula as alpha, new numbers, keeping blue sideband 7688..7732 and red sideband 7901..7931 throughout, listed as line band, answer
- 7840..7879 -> 0.4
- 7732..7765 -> -0.6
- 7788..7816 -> 0.1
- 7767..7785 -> 0.1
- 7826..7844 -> 0.6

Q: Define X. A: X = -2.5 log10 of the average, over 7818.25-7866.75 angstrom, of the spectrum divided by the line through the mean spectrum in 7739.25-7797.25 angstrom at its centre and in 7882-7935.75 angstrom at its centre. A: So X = 0.02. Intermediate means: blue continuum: 15.3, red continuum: 16.3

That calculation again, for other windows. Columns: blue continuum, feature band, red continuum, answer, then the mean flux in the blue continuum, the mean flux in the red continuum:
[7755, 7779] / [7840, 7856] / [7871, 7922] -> 0.002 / 15.3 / 16.1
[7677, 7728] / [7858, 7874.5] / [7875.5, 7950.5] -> 0.009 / 14.9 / 16.2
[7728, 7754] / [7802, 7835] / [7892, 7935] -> 0.026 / 15.4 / 16.4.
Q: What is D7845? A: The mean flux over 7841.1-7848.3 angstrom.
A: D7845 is 15.9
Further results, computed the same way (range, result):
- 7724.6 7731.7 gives 15.4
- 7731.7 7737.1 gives 15.8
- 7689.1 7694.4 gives 14.7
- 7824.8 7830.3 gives 15.4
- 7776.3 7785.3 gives 15.2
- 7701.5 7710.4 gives 14.9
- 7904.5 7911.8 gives 16.3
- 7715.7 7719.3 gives 15.4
